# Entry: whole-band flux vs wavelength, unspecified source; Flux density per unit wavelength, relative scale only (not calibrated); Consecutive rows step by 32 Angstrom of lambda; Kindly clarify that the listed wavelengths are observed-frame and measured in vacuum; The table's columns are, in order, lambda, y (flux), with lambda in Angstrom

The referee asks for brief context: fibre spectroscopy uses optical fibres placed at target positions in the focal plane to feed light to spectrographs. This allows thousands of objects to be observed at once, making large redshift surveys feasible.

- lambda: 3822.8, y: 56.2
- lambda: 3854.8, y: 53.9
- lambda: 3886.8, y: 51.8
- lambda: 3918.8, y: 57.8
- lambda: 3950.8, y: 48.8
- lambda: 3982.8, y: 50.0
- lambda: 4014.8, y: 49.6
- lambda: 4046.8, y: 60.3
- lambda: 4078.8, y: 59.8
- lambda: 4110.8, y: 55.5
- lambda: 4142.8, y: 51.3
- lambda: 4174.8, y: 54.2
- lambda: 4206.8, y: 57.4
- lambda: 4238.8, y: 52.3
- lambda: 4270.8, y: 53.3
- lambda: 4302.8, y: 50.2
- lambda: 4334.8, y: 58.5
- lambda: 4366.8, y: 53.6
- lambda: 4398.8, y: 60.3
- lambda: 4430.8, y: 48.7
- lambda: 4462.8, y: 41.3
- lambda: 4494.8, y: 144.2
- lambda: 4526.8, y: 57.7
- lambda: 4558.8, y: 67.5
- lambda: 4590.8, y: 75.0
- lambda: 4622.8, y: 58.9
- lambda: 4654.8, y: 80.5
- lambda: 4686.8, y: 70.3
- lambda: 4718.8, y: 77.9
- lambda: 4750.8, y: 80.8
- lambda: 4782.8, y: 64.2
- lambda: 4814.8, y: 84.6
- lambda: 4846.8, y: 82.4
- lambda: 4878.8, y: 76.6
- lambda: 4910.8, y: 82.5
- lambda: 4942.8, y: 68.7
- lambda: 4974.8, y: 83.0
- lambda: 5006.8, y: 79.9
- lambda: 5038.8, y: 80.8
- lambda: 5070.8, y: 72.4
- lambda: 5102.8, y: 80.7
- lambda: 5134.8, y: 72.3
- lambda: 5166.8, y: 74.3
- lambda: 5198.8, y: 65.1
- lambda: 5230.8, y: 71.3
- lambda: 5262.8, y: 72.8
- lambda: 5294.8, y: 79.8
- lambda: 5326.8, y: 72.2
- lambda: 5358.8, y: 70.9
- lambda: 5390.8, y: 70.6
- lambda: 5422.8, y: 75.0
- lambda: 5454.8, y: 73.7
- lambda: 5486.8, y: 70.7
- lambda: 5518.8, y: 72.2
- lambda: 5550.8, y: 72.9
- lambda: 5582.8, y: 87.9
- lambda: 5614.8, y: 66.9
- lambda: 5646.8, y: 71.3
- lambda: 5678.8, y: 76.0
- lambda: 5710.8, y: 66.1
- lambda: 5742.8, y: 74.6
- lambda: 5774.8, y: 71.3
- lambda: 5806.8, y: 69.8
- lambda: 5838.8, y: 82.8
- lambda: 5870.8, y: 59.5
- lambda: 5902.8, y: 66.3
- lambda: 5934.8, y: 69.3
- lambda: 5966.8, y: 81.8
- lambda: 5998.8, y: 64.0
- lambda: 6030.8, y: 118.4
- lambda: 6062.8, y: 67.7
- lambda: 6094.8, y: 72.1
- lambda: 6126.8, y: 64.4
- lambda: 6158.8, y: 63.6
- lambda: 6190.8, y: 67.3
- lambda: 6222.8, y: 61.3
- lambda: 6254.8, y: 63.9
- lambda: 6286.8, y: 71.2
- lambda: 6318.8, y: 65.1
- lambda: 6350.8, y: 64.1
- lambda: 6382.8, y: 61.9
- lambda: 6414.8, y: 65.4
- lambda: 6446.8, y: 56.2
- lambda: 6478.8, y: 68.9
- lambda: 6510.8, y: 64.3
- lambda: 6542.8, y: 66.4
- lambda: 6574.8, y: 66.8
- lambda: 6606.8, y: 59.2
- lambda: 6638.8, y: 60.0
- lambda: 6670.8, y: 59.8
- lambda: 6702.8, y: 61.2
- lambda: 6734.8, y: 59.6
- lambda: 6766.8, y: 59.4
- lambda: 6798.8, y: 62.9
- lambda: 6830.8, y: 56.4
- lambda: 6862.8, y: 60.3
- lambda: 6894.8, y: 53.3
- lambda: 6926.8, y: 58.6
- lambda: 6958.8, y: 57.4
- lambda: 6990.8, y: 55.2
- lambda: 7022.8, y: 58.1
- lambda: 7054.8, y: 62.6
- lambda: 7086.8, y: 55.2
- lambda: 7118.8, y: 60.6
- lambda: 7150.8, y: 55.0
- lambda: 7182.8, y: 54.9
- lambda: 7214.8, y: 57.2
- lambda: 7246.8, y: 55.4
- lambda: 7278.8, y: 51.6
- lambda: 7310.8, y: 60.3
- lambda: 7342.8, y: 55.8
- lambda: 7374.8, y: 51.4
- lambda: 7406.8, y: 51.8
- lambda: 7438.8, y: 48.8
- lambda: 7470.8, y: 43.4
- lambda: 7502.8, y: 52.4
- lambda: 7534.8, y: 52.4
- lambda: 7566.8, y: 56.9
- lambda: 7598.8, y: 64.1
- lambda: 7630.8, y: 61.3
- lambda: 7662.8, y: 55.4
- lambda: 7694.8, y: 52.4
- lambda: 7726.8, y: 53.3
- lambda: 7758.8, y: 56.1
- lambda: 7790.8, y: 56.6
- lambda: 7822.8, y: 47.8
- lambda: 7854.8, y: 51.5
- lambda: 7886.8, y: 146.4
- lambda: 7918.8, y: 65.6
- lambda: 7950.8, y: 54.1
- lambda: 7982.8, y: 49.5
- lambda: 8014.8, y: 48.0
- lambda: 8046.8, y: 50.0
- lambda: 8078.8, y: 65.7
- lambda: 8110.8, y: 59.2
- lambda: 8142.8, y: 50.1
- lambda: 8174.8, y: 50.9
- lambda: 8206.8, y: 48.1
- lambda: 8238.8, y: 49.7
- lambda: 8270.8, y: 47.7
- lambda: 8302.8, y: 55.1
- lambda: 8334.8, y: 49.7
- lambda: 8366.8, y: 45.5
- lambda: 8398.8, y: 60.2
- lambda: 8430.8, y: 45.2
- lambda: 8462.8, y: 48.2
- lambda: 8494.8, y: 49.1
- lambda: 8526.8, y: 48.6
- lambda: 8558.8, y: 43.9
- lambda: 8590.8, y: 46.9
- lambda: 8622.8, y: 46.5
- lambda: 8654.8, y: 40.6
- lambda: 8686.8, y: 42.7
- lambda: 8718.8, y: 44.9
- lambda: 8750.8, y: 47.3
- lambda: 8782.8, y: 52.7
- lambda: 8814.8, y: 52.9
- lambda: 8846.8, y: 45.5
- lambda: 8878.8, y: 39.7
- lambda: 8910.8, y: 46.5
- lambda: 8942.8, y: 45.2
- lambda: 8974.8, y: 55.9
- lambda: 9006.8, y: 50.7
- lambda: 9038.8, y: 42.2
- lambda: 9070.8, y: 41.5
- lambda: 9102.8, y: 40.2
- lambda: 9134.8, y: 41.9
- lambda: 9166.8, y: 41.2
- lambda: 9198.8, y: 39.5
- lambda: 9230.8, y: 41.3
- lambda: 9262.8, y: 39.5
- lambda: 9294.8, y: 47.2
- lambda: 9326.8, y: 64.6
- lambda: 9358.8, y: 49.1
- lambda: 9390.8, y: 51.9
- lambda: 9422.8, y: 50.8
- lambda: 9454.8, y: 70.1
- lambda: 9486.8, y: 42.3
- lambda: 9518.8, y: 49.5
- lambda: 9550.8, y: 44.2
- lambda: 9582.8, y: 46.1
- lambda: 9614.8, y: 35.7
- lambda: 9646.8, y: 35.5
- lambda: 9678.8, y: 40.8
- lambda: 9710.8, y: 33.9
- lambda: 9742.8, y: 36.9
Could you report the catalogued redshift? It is 0.20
